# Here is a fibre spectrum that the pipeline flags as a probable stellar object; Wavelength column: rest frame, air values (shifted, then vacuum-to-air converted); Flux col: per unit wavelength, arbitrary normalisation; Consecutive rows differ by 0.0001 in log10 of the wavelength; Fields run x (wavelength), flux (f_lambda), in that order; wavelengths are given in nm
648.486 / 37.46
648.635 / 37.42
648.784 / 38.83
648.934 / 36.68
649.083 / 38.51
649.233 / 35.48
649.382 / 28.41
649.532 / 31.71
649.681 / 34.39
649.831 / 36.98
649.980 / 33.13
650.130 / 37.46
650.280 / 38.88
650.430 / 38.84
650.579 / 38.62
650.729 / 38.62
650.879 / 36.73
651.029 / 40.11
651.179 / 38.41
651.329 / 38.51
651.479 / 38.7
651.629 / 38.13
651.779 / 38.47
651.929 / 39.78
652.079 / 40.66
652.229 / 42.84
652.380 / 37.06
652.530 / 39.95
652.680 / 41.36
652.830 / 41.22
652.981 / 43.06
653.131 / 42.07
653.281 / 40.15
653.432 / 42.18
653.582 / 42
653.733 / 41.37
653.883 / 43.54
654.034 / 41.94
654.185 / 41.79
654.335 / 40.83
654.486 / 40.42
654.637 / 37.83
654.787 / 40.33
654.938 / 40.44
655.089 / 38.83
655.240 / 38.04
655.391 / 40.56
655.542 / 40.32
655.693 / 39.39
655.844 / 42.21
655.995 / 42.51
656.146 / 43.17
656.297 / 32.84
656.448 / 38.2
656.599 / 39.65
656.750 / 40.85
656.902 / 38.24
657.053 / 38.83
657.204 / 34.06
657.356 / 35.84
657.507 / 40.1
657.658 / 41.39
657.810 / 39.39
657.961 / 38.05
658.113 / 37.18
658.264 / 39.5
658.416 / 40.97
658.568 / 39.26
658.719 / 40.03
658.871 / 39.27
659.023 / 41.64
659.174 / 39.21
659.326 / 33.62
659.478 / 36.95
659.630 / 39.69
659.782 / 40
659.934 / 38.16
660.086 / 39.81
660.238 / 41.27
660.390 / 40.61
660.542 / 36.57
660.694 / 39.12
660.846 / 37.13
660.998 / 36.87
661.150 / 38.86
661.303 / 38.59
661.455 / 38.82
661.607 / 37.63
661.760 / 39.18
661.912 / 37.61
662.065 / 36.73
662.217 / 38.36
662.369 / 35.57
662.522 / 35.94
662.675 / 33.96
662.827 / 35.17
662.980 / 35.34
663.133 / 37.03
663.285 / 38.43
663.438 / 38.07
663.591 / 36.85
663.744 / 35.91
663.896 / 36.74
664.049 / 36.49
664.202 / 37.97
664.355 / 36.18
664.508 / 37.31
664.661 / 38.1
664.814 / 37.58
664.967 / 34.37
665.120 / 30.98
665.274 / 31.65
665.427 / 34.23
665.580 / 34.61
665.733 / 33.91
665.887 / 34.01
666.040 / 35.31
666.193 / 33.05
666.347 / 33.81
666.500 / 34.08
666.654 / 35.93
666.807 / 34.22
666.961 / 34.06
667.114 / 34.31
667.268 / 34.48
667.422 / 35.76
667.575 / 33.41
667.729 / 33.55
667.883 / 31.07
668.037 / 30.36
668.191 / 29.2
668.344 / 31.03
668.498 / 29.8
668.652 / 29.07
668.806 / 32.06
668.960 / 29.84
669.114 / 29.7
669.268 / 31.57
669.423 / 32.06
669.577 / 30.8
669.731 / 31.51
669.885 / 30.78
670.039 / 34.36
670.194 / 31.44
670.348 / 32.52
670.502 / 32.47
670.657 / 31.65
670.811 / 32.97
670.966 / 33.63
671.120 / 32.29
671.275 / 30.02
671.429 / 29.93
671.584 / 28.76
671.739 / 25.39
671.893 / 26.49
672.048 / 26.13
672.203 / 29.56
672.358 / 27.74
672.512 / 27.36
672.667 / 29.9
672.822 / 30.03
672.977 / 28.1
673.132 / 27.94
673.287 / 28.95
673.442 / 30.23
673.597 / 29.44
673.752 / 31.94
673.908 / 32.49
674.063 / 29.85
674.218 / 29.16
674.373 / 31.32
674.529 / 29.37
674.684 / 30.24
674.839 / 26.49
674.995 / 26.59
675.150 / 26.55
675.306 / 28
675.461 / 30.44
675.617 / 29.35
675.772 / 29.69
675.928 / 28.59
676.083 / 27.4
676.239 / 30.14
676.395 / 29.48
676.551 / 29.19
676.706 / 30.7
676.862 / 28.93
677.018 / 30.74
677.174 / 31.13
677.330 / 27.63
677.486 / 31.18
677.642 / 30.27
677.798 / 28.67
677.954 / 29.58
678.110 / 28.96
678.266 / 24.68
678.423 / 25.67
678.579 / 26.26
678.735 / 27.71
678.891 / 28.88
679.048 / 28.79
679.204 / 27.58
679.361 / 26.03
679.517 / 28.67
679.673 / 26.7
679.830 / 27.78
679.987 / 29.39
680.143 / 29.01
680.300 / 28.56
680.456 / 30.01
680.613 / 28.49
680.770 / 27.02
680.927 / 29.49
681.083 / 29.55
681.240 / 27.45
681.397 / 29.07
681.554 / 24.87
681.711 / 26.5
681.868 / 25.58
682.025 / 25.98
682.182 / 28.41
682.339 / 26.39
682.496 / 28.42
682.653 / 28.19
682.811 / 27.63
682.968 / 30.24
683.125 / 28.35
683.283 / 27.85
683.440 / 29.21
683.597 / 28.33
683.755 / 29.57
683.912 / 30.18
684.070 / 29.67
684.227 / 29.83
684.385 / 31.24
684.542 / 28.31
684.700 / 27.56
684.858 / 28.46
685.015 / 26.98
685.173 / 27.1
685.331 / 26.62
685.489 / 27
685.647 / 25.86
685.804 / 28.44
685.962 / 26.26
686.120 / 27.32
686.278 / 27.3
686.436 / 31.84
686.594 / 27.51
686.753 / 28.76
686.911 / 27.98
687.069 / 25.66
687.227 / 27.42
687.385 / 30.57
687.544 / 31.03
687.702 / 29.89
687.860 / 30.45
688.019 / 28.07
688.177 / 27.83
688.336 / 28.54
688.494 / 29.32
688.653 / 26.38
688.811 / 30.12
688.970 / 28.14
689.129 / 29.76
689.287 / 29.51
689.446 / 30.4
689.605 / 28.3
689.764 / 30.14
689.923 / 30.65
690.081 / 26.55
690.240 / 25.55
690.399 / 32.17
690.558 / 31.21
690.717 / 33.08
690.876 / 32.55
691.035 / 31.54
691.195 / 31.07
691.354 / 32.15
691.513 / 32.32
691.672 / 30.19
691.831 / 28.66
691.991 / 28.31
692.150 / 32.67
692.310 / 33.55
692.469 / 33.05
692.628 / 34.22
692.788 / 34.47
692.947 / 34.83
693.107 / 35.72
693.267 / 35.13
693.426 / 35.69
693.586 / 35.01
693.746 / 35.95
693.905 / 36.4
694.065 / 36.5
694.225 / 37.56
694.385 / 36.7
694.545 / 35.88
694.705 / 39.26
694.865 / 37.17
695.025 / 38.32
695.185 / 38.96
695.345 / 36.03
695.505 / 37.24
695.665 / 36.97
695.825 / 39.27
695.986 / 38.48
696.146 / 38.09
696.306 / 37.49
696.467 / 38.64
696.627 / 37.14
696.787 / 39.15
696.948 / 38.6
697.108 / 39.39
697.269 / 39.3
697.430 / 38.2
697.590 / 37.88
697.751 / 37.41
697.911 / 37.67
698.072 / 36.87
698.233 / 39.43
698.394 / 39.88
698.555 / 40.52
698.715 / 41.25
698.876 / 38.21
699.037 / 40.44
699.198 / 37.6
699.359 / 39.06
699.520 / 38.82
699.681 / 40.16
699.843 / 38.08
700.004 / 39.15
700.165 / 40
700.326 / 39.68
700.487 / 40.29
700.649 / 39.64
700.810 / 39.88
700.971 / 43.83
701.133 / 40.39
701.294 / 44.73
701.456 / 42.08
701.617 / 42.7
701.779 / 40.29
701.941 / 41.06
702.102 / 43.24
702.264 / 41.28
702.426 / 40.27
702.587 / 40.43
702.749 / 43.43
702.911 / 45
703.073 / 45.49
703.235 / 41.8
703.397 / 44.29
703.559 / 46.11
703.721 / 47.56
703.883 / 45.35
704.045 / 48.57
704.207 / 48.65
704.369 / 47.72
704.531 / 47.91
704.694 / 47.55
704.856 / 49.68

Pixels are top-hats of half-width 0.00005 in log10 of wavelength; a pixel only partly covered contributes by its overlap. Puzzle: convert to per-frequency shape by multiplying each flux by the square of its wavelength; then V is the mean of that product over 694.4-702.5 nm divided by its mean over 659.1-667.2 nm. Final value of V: 1.19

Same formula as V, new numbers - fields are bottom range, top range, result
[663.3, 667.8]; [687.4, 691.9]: 0.91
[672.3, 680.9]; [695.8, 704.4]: 1.52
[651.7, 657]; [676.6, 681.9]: 0.76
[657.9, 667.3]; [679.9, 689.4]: 0.82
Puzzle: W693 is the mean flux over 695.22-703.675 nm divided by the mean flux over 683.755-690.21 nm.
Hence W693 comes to 1.4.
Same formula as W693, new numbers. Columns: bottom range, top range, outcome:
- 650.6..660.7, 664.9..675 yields 0.79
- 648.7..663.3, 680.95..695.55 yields 0.79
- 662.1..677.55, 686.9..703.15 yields 1.12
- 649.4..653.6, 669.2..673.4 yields 0.78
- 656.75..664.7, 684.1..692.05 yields 0.76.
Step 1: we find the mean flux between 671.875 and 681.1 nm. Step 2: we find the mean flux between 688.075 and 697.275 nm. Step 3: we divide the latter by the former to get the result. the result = 1.17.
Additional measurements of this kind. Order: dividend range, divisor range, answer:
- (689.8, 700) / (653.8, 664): 0.93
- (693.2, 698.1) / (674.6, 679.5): 1.31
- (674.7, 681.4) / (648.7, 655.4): 0.73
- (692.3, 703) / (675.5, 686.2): 1.37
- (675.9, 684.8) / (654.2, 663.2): 0.74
